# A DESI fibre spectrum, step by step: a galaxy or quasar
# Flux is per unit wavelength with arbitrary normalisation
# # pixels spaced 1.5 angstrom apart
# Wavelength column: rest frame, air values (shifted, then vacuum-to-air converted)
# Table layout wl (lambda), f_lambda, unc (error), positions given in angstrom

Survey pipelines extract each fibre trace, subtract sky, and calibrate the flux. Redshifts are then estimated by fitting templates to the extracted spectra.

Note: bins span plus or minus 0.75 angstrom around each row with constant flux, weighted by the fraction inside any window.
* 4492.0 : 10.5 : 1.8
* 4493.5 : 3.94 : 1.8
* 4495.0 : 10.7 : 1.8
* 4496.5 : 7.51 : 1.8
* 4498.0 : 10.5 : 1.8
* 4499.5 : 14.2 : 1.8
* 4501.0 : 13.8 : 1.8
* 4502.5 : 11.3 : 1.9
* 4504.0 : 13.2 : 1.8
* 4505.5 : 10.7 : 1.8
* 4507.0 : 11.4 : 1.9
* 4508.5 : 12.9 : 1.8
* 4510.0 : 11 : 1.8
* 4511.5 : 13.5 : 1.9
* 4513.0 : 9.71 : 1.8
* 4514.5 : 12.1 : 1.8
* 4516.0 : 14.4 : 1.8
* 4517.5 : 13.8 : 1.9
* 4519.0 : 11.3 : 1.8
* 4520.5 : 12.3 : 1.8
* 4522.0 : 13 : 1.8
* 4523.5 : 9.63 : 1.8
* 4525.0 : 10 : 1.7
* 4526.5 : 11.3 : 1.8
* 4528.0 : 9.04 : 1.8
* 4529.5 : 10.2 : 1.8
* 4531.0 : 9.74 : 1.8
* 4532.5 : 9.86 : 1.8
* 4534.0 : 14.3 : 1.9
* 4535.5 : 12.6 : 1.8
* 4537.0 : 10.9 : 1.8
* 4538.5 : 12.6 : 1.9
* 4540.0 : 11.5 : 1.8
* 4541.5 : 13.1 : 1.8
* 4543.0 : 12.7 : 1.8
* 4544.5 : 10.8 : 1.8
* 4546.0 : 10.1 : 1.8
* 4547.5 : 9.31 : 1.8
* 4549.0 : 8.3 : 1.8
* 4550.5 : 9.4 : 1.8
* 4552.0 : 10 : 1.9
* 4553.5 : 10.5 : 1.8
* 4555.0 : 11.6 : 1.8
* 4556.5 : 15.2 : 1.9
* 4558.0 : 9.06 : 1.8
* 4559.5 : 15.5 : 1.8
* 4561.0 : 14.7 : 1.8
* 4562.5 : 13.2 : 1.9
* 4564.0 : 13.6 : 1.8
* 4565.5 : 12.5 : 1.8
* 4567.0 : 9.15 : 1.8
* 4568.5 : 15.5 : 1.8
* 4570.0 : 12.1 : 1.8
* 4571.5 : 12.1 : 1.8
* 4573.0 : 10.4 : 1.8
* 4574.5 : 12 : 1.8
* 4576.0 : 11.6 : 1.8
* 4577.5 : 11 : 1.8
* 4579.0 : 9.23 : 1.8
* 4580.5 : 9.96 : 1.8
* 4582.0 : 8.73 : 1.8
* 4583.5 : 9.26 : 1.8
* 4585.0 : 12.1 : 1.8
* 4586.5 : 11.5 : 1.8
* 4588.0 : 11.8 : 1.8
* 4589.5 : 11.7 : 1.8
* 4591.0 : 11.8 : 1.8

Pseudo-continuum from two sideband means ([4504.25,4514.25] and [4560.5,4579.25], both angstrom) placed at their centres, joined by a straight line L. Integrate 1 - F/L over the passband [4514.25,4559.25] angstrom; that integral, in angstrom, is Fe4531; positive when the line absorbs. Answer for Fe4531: 2.0 angstrom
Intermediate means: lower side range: 11.6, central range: 11.3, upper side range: 12.1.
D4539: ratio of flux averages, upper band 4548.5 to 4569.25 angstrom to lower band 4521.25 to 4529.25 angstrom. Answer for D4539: 1.14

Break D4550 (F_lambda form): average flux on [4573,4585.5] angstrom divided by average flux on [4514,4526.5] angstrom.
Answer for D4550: 0.87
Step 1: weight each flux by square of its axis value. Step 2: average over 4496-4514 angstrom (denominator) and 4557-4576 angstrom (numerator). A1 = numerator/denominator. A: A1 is 1.1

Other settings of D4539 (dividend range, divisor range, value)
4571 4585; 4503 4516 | 0.88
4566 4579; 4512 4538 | 1.01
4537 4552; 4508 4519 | 0.87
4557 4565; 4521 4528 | 1.22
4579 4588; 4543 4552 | 1.05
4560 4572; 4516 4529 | 1.13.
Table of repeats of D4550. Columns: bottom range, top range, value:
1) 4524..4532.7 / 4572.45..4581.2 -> 1.07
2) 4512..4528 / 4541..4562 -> 0.98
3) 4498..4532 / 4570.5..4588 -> 0.92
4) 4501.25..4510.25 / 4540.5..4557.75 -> 0.92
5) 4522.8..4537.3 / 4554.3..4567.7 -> 1.18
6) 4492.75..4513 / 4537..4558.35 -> 1.00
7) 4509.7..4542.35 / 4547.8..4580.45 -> 1.00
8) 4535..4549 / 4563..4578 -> 1.06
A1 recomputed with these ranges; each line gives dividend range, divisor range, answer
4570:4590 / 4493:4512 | 1.01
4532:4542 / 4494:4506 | 1.09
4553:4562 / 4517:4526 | 1.12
